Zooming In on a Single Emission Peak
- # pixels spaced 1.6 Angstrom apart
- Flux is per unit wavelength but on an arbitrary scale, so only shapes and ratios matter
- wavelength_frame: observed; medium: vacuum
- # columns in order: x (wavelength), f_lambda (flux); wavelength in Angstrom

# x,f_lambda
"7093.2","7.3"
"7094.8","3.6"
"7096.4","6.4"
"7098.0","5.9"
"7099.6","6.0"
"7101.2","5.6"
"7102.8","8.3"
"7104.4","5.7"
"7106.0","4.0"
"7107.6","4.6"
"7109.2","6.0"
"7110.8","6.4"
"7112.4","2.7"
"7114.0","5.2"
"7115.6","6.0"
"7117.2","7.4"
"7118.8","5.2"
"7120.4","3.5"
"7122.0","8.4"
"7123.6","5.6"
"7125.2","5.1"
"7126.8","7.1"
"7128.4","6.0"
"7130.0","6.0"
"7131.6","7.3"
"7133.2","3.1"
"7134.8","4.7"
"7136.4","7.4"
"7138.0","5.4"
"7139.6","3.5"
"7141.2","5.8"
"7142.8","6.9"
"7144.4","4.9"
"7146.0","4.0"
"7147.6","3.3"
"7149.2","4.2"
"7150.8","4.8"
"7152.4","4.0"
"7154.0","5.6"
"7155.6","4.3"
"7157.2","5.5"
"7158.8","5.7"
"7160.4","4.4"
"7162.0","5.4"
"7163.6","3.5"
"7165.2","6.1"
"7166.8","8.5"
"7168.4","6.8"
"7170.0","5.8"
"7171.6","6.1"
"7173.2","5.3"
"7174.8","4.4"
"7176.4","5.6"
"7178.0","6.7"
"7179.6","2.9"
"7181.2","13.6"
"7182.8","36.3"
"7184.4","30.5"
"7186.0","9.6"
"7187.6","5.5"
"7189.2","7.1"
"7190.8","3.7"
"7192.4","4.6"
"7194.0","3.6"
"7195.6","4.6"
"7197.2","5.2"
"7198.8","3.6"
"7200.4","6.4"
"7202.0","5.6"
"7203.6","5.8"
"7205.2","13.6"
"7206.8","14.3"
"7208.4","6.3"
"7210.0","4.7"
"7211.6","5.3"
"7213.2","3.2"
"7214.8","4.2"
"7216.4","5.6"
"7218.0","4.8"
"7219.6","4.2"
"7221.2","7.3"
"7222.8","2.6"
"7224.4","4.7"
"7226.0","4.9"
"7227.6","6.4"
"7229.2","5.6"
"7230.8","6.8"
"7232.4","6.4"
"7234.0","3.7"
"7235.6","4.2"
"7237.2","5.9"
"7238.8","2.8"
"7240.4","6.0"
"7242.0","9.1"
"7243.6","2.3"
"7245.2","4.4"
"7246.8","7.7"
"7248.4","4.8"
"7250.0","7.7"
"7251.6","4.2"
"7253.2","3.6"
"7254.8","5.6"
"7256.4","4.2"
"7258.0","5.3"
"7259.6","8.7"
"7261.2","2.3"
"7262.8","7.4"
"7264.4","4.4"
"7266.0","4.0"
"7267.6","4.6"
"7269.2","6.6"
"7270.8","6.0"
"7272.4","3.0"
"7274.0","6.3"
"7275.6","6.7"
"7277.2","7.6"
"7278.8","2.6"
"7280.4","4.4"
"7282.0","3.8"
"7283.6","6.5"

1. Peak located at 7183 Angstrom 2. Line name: H-alpha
